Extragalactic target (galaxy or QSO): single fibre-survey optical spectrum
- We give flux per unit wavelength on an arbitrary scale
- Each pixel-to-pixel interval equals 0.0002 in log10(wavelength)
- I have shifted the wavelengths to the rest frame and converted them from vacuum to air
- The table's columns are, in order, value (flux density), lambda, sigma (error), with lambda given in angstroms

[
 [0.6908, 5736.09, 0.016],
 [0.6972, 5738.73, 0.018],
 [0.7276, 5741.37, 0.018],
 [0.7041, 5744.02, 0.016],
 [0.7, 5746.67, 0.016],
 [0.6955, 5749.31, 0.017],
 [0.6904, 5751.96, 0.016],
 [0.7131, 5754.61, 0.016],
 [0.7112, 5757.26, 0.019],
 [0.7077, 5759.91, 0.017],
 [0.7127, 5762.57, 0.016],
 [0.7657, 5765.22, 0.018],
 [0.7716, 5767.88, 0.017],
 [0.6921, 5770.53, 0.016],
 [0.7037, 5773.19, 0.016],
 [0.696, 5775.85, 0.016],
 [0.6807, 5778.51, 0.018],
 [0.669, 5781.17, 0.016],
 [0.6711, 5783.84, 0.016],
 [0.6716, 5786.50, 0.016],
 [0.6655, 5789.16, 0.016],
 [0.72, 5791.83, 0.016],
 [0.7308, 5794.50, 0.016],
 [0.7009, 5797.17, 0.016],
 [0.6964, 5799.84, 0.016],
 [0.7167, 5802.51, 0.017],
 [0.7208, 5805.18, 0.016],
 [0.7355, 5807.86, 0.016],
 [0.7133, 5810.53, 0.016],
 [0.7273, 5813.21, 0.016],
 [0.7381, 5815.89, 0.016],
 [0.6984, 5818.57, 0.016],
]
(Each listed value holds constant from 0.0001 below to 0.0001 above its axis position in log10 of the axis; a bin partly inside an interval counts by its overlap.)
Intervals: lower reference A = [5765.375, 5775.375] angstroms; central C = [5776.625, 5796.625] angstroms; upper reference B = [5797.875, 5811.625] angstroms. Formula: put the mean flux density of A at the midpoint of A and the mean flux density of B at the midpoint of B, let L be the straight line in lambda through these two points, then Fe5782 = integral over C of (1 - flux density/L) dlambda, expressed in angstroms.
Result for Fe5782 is 0.9 angstroms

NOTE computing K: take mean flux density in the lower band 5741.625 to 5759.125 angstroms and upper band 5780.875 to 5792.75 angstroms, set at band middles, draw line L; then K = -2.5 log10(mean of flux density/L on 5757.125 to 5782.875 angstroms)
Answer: -0.03 mag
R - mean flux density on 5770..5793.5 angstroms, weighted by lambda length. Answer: 0.686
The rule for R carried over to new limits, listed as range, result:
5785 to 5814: 0.709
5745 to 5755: 0.699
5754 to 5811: 0.707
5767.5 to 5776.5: 0.712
